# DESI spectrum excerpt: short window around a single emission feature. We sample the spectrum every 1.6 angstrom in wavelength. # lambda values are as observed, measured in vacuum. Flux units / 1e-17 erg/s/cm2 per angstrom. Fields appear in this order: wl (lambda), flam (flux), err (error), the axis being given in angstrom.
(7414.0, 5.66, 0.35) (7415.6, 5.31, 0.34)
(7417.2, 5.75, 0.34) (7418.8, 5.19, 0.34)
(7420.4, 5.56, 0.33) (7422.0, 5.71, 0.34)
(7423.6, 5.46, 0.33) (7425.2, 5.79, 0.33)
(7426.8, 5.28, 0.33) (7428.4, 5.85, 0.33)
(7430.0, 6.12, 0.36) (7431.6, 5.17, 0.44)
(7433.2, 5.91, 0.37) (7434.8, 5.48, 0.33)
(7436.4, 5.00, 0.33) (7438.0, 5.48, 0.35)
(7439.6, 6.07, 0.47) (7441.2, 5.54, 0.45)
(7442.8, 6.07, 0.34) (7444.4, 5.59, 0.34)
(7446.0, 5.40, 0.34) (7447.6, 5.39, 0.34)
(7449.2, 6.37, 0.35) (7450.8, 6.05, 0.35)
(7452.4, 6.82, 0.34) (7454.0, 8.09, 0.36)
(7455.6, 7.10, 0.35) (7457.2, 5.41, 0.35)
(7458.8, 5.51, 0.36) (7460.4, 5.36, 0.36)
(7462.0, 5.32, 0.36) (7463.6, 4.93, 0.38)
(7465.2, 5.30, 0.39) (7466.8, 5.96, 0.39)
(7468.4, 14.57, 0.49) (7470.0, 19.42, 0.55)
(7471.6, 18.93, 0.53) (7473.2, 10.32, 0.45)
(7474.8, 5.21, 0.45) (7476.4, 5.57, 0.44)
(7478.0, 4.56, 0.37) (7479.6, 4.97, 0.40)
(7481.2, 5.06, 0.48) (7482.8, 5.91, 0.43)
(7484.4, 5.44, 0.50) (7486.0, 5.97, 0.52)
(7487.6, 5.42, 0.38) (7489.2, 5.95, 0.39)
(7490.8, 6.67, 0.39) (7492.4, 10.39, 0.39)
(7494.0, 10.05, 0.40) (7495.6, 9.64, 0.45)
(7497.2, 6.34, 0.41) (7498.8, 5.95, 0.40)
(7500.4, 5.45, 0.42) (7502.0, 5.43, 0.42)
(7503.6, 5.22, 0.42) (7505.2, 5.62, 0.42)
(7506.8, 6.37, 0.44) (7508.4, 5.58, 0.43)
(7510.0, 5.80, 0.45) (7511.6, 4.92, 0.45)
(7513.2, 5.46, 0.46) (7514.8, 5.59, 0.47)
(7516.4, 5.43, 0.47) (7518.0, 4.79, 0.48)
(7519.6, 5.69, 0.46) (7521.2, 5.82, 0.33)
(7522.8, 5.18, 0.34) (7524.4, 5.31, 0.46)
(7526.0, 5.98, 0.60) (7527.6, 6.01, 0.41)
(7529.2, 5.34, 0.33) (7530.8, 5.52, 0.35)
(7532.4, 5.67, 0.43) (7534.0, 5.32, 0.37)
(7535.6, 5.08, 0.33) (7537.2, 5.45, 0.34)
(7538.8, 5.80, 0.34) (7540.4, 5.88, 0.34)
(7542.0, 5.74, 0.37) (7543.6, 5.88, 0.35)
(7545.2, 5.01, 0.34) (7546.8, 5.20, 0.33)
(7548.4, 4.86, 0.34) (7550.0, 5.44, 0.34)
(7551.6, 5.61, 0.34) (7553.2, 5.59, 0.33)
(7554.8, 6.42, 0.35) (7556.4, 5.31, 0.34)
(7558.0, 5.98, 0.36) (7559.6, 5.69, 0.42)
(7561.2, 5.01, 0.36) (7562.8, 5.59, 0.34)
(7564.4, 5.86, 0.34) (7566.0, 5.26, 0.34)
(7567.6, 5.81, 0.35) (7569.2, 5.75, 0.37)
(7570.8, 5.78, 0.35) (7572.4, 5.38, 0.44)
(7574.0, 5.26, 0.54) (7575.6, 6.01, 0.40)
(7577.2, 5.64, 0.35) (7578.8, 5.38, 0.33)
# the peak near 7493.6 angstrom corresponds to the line [N II] 6583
